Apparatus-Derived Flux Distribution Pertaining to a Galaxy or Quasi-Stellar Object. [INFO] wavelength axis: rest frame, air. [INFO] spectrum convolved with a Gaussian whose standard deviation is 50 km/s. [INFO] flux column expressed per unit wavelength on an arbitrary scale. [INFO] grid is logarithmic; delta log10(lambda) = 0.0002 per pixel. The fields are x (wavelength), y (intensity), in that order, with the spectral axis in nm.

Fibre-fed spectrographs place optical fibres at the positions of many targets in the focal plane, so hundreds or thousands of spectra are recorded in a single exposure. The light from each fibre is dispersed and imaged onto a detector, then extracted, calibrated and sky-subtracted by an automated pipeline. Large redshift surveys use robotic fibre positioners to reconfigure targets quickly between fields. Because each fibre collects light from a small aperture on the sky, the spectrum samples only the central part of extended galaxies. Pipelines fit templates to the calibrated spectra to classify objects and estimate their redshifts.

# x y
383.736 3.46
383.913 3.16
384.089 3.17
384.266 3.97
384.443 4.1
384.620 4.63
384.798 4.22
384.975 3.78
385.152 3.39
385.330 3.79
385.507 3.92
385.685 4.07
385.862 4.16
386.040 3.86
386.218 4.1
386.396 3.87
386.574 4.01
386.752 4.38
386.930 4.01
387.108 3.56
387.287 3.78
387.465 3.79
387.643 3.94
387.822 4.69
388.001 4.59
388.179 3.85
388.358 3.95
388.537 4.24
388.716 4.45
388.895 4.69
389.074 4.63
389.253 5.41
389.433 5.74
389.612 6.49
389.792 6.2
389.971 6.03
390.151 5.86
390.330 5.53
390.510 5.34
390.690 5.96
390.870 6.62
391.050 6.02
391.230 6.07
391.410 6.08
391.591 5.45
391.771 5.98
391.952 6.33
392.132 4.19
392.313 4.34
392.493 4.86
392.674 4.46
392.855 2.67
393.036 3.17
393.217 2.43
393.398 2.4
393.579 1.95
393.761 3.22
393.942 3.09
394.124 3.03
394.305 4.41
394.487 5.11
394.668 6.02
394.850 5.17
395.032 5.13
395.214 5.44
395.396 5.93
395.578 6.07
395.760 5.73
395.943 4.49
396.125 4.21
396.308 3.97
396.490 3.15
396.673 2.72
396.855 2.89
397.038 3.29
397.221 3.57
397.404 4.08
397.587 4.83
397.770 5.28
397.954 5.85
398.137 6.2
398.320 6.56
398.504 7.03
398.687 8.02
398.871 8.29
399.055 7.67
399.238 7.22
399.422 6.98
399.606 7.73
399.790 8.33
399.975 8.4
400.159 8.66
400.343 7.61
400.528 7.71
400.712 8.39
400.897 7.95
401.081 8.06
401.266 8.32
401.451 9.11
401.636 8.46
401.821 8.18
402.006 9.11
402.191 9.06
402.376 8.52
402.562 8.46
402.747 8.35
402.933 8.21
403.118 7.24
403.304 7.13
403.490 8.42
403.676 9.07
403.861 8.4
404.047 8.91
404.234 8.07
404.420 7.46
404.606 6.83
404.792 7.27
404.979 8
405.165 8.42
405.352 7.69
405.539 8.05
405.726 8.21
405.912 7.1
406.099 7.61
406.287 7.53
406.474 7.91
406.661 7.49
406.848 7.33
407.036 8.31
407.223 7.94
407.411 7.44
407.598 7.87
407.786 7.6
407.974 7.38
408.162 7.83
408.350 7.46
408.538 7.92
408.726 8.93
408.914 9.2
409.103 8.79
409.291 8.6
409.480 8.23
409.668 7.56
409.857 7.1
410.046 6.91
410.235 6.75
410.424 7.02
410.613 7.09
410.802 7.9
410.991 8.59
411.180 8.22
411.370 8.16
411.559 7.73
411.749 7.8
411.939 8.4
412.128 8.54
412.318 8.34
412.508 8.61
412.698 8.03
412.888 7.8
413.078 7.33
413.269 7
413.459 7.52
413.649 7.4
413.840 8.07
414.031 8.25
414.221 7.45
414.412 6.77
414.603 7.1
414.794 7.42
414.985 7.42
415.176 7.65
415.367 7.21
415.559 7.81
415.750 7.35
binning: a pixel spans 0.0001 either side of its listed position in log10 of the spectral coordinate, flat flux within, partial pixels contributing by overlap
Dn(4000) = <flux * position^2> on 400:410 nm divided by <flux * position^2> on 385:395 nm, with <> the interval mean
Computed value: 1.9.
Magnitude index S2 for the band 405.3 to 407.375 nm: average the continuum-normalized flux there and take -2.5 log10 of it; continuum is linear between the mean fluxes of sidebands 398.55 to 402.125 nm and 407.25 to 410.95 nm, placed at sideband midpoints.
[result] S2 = 0.021 mag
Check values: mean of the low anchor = 8.11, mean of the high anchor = 7.78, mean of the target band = 7.73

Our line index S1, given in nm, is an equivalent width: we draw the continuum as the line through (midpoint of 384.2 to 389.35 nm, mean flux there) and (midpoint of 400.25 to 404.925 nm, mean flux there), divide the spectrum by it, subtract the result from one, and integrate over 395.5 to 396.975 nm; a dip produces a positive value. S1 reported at 0.54 nm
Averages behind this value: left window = 4.14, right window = 8.17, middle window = 4.12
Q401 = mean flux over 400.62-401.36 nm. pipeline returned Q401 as 8.18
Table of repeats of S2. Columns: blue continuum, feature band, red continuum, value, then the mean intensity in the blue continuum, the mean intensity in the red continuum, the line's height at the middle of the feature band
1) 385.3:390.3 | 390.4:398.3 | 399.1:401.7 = 0.33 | 4.53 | 8.06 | 6.36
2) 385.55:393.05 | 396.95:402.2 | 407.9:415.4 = -0.16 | 4.81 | 7.79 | 6.18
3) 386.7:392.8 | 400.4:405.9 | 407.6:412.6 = -0.18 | 5.04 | 7.95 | 6.95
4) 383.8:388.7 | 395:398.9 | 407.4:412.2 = 0.14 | 3.97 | 7.89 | 5.75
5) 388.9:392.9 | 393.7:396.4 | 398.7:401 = 0.36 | 5.48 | 7.92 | 6.61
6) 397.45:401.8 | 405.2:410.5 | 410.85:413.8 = 0.00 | 7.48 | 7.97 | 7.8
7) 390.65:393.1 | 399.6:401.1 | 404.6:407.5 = -0.21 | 5.16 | 7.72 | 6.69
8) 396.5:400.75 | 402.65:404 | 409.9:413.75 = -0.19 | 6.32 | 7.75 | 6.83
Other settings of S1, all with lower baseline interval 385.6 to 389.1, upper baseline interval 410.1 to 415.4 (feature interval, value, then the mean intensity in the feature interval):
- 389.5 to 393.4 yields -0.43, 5.18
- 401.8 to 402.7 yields -0.36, 8.69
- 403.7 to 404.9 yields -0.26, 7.9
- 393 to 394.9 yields 0.55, 3.62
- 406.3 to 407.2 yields -0.12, 7.76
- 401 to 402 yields -0.39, 8.49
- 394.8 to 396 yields -0.05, 5.46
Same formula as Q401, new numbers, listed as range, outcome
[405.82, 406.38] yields 7.4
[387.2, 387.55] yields 3.79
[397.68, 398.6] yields 6.2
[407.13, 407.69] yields 7.75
